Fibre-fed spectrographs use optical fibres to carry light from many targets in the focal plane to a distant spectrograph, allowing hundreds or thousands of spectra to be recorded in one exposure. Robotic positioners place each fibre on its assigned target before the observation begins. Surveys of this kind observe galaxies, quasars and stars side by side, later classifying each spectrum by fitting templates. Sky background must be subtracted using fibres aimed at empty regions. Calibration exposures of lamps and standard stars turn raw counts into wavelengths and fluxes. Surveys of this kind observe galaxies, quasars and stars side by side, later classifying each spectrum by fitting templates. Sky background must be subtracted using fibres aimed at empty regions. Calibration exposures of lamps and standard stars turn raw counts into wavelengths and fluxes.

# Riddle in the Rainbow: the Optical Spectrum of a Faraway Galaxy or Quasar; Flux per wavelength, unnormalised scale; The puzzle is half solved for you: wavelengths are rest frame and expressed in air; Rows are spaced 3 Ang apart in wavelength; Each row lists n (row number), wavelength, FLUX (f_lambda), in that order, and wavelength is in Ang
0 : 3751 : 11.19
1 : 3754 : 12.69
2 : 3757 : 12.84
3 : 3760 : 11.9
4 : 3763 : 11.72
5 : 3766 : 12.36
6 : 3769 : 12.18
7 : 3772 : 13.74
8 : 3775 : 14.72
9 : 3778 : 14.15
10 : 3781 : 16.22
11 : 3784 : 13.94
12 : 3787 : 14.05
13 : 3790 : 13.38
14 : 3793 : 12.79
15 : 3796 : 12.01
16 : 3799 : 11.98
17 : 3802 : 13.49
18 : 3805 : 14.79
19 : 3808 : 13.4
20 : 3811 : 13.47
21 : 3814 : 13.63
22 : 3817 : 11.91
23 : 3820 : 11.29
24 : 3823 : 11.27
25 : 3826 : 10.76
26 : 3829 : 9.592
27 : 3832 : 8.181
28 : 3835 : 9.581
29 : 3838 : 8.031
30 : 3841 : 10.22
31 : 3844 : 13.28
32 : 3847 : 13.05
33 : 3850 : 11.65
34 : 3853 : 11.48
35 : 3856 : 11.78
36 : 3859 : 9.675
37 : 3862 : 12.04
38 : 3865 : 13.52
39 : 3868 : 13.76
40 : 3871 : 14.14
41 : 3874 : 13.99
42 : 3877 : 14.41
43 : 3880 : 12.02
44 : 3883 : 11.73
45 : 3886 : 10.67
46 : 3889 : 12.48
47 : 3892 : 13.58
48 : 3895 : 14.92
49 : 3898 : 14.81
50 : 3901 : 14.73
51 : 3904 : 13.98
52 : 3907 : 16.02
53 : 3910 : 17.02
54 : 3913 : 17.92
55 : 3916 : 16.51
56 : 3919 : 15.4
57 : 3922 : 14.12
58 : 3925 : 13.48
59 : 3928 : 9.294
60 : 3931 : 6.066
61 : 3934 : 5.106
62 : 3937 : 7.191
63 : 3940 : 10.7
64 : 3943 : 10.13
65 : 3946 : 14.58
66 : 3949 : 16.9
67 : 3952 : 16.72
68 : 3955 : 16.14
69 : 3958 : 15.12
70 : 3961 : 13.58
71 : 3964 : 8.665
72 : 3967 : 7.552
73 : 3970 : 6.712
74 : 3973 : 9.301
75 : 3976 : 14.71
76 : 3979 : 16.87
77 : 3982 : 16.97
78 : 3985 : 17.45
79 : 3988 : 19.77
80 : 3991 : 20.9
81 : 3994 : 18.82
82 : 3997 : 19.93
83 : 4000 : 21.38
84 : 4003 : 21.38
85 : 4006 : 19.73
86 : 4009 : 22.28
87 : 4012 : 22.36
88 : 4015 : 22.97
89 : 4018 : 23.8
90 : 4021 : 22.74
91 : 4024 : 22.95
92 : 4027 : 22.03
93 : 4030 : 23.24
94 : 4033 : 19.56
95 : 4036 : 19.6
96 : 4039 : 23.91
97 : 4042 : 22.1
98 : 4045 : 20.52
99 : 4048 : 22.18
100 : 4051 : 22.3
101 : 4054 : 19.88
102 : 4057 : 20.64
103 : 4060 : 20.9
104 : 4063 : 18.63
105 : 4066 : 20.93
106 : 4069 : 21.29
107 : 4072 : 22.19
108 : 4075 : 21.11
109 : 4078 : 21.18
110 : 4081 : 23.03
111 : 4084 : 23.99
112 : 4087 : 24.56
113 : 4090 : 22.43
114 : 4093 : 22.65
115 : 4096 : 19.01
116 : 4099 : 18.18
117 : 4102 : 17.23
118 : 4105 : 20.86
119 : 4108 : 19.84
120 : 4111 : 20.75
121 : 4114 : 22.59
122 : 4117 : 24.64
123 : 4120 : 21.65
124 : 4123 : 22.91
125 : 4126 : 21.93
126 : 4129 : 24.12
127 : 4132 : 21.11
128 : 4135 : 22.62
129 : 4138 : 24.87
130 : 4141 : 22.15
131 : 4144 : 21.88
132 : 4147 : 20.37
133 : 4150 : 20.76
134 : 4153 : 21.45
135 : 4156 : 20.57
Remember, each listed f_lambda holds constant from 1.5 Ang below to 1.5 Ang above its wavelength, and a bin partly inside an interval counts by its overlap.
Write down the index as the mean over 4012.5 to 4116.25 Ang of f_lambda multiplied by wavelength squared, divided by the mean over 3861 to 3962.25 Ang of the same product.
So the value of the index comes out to 1.74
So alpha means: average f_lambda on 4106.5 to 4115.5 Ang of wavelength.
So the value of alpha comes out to 21.1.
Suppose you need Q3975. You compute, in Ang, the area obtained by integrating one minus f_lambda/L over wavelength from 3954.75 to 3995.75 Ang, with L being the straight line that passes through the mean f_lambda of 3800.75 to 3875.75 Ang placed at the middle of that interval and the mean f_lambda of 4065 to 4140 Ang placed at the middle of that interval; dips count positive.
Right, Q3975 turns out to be 6.4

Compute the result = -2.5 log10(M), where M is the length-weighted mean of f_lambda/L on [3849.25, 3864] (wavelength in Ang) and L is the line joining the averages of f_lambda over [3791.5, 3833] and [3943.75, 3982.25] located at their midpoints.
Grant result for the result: 0.09 mag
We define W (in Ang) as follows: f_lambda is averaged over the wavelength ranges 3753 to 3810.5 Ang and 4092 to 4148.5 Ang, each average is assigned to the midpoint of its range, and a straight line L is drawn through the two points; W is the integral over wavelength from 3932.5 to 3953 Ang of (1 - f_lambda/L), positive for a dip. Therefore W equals 6.9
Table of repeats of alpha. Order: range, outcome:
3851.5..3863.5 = 11.2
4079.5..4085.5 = 23.5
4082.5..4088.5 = 24.3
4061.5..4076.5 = 20.8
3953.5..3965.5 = 13.4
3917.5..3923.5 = 14.8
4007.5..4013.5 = 22.3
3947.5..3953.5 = 16.8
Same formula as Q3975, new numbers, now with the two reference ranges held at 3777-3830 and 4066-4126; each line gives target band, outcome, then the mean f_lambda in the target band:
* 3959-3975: 7.4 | 9.52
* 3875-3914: 3.8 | 14.1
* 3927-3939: 7.0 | 6.97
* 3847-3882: 5.1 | 12.6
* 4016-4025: -1.8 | 23.2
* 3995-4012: -2.0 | 21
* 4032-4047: -1.0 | 21.2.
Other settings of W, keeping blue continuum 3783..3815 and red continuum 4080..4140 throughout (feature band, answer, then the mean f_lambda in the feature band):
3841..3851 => 1.57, 12.3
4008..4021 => -2.40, 22.9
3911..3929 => 2.15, 14.7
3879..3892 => 3.15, 11.9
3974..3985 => 1.38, 16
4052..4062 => 0.00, 20.5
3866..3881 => 1.64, 13.7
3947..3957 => 0.66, 16.4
